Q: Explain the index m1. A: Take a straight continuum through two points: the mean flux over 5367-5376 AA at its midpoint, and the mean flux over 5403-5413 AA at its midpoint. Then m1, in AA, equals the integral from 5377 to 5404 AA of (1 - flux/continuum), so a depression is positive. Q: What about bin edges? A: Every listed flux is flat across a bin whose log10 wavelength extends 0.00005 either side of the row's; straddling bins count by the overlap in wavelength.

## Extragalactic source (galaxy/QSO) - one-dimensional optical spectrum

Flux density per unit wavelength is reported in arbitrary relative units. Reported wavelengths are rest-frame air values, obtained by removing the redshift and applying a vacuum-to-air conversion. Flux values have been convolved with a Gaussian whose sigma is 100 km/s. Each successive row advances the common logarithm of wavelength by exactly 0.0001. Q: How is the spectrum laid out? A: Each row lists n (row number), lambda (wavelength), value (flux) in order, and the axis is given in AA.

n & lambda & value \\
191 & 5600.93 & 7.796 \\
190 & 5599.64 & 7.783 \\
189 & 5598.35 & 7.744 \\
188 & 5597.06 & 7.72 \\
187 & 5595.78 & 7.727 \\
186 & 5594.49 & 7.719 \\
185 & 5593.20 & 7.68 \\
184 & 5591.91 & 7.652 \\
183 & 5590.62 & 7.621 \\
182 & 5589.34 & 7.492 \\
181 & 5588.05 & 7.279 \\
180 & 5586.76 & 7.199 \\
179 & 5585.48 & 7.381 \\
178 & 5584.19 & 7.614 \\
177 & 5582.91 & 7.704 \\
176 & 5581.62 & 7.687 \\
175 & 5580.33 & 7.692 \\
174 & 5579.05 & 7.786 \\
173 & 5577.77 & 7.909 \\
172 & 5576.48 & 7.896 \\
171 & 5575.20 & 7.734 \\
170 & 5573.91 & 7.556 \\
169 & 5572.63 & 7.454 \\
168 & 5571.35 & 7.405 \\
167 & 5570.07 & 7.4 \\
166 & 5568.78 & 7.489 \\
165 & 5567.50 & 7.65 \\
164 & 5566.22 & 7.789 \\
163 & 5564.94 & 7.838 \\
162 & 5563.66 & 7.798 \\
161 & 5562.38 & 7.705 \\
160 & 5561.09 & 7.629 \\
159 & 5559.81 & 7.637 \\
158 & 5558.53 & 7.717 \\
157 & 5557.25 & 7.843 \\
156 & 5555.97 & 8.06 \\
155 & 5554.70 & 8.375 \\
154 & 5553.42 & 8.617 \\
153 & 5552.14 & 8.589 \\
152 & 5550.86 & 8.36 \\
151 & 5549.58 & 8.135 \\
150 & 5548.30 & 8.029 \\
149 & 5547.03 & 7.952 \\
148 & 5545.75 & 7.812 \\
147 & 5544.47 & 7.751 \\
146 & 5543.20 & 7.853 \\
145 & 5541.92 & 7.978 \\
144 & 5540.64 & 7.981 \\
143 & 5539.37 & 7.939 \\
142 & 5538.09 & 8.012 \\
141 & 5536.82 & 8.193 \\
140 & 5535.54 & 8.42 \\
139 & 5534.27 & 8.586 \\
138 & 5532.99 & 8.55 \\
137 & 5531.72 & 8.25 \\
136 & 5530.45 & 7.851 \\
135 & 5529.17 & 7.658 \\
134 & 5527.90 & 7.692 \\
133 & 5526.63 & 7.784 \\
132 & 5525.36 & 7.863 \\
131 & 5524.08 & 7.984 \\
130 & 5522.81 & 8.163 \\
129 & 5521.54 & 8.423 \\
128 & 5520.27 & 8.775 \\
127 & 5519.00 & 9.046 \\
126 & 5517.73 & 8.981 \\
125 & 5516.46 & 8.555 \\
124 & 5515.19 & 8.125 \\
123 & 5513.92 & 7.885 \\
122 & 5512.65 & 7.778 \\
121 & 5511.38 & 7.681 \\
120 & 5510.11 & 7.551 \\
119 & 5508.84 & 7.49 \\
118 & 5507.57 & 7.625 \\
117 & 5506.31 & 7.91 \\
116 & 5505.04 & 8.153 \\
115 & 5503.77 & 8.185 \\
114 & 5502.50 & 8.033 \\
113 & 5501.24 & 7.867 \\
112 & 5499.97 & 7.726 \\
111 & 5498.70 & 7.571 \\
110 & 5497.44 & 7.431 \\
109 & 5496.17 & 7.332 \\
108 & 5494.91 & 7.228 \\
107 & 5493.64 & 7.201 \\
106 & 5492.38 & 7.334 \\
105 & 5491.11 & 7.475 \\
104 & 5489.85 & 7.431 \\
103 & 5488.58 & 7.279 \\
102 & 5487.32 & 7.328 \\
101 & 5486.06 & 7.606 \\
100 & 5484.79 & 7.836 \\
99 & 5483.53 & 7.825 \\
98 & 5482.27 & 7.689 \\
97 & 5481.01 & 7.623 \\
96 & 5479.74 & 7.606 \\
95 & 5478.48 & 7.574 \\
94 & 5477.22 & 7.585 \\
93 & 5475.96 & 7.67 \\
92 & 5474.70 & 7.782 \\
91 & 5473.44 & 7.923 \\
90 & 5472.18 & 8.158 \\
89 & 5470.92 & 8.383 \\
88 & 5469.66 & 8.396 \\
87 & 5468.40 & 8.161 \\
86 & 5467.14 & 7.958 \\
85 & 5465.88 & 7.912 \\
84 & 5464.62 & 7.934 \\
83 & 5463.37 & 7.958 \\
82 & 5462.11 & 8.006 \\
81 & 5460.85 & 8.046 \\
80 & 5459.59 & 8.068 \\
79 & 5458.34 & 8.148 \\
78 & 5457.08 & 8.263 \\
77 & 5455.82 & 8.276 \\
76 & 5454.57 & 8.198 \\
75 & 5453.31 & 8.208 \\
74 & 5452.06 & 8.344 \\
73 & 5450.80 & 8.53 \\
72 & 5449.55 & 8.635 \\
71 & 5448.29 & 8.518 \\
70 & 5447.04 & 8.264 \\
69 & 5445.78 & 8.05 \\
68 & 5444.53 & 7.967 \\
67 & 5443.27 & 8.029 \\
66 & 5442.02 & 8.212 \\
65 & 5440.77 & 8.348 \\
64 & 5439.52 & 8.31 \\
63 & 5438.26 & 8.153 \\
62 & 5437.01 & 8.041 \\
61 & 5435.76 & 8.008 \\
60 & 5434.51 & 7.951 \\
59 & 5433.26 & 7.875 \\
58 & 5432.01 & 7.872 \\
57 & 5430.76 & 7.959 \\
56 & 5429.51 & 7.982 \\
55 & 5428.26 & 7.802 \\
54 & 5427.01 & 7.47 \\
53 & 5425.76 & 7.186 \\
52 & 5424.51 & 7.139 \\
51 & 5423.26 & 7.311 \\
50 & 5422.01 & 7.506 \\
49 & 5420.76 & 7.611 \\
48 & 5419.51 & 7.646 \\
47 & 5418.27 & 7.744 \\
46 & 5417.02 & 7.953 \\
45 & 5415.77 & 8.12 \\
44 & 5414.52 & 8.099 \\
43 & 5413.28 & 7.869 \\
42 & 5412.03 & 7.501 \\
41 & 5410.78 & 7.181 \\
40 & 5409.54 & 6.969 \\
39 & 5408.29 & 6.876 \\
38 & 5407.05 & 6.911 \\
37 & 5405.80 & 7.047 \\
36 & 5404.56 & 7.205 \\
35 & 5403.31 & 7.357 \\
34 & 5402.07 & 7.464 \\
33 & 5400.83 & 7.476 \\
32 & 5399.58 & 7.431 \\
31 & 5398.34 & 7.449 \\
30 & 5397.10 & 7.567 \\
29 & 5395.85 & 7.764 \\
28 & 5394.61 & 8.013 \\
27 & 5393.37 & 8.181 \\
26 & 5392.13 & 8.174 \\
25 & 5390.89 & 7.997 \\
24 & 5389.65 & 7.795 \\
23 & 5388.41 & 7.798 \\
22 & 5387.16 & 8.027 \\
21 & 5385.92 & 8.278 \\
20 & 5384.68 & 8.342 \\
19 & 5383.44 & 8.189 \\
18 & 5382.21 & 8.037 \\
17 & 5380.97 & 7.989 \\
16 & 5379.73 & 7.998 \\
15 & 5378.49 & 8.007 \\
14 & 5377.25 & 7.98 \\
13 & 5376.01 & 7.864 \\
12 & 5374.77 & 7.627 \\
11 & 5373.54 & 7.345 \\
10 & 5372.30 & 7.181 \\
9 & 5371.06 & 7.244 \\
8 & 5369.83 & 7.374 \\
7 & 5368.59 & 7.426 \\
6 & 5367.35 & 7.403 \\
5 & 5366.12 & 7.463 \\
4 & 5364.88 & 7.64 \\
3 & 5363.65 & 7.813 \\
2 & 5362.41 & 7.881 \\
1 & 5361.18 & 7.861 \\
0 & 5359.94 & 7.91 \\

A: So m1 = -2.2 AA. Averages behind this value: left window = 7.4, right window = 7.14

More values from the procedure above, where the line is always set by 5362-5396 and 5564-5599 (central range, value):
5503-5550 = -2.4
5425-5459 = -1.5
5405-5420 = 0.6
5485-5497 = 0.5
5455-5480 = -0.9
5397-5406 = 0.5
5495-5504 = 0.0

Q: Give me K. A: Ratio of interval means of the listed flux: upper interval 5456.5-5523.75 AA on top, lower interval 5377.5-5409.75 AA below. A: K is 1.0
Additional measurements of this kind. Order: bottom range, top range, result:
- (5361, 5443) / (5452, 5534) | 1.03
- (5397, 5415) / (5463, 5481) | 1.08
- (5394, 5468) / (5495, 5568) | 1.02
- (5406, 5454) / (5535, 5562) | 1.02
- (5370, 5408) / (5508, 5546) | 1.05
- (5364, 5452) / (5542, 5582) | 1.01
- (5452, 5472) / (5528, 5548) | 0.99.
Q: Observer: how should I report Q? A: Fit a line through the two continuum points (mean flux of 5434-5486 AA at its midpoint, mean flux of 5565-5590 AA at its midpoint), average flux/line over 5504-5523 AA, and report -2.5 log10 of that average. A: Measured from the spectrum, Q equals -0.04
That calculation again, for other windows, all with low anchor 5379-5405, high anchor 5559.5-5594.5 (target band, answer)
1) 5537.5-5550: -0.04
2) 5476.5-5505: 0.02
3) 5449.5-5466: -0.06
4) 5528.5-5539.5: -0.07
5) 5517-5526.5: -0.10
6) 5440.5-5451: -0.07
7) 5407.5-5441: 0.01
